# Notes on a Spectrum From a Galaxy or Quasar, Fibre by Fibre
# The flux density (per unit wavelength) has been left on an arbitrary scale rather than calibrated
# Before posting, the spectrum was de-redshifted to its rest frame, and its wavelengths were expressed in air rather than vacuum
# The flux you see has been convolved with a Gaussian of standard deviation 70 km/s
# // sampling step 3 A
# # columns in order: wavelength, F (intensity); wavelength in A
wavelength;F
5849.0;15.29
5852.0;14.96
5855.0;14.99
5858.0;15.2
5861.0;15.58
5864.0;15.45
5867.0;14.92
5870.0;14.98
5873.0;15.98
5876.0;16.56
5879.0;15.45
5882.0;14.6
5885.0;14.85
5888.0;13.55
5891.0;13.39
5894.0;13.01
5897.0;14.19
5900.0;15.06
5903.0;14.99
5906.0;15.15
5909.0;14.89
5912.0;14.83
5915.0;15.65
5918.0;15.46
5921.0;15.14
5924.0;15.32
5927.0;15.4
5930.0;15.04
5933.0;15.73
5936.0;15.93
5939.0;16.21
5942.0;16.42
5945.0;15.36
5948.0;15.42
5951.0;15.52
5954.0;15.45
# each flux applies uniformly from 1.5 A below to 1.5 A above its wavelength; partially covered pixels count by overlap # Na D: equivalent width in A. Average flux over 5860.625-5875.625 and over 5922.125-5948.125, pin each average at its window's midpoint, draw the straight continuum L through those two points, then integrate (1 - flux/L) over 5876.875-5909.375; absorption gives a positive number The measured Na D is 2.2 A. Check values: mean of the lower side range 15.5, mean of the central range 14.5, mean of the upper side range 15.7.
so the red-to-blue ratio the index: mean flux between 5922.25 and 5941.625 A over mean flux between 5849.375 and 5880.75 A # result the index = 1.02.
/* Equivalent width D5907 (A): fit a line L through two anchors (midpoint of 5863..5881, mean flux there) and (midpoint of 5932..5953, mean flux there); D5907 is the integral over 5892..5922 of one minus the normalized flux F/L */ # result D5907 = 1.6 A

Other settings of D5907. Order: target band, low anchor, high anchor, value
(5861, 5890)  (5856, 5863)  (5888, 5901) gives -0.9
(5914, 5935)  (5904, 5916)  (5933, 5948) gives 0.1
